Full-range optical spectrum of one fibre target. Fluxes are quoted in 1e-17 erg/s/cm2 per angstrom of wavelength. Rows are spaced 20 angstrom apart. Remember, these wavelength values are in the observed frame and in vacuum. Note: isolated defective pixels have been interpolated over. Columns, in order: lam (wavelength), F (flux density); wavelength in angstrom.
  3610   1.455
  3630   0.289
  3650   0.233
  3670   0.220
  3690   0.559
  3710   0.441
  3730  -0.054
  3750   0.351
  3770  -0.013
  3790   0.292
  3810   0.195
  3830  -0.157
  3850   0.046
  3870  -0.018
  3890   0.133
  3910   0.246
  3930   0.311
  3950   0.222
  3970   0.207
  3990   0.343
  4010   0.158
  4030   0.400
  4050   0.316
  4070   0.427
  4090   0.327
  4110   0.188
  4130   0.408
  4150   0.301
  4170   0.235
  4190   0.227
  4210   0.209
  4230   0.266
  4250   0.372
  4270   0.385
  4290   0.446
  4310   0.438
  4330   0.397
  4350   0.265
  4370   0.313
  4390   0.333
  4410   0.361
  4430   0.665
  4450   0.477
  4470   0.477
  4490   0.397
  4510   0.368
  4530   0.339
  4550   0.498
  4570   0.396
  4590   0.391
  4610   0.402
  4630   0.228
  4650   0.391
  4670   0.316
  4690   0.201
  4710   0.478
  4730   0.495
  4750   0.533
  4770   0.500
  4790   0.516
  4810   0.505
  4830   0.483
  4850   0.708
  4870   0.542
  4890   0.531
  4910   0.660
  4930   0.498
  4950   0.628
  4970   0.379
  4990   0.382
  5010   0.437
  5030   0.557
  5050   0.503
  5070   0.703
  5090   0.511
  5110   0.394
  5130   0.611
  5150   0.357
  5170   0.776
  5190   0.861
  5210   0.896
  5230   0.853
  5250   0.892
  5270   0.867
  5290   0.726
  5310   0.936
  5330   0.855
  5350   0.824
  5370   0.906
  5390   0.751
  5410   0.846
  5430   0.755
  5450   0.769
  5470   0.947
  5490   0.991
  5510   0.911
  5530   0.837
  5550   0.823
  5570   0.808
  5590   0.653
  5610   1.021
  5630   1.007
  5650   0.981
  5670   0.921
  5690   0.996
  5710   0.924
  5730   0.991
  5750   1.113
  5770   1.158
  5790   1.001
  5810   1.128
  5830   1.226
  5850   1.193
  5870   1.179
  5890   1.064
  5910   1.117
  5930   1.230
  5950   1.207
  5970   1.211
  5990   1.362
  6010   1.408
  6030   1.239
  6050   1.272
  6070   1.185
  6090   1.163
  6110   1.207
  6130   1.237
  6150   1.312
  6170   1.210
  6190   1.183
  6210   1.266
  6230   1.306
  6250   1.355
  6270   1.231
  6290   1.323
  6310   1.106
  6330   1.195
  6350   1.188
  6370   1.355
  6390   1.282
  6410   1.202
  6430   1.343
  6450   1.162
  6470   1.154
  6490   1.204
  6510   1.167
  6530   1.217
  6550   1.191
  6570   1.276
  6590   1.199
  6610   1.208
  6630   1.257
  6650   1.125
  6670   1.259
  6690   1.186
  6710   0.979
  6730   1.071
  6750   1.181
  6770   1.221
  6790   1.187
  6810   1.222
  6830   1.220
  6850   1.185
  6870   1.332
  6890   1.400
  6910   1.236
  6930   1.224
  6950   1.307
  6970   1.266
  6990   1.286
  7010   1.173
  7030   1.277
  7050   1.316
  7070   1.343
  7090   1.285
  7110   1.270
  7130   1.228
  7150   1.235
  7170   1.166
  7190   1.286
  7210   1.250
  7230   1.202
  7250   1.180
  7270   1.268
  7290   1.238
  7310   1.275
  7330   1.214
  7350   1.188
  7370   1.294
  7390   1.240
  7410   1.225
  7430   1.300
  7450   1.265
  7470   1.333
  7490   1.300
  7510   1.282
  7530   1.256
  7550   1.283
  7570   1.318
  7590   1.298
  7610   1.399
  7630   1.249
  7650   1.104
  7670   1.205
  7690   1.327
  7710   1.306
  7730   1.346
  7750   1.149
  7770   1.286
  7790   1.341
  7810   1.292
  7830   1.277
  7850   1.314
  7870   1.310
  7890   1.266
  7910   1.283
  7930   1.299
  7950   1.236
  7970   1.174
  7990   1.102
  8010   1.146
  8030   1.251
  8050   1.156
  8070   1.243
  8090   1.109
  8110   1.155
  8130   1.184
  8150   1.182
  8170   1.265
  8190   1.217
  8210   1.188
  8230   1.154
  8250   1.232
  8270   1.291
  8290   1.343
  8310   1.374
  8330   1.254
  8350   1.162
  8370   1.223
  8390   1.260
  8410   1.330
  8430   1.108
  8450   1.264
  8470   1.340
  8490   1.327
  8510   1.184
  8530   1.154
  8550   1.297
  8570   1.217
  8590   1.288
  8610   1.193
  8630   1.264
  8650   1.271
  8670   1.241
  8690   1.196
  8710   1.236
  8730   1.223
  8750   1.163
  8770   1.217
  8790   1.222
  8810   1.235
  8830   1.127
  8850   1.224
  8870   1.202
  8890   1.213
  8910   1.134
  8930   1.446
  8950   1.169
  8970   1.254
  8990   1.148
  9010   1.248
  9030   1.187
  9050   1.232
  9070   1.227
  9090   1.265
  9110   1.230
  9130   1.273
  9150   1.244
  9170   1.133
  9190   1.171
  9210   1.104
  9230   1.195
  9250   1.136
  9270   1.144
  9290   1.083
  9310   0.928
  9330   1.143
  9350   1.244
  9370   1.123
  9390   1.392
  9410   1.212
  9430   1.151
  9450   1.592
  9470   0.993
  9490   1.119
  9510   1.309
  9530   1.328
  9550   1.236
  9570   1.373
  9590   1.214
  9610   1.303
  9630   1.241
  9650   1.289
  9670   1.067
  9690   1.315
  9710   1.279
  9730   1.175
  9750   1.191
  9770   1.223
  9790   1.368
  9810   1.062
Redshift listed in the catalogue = 0.298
